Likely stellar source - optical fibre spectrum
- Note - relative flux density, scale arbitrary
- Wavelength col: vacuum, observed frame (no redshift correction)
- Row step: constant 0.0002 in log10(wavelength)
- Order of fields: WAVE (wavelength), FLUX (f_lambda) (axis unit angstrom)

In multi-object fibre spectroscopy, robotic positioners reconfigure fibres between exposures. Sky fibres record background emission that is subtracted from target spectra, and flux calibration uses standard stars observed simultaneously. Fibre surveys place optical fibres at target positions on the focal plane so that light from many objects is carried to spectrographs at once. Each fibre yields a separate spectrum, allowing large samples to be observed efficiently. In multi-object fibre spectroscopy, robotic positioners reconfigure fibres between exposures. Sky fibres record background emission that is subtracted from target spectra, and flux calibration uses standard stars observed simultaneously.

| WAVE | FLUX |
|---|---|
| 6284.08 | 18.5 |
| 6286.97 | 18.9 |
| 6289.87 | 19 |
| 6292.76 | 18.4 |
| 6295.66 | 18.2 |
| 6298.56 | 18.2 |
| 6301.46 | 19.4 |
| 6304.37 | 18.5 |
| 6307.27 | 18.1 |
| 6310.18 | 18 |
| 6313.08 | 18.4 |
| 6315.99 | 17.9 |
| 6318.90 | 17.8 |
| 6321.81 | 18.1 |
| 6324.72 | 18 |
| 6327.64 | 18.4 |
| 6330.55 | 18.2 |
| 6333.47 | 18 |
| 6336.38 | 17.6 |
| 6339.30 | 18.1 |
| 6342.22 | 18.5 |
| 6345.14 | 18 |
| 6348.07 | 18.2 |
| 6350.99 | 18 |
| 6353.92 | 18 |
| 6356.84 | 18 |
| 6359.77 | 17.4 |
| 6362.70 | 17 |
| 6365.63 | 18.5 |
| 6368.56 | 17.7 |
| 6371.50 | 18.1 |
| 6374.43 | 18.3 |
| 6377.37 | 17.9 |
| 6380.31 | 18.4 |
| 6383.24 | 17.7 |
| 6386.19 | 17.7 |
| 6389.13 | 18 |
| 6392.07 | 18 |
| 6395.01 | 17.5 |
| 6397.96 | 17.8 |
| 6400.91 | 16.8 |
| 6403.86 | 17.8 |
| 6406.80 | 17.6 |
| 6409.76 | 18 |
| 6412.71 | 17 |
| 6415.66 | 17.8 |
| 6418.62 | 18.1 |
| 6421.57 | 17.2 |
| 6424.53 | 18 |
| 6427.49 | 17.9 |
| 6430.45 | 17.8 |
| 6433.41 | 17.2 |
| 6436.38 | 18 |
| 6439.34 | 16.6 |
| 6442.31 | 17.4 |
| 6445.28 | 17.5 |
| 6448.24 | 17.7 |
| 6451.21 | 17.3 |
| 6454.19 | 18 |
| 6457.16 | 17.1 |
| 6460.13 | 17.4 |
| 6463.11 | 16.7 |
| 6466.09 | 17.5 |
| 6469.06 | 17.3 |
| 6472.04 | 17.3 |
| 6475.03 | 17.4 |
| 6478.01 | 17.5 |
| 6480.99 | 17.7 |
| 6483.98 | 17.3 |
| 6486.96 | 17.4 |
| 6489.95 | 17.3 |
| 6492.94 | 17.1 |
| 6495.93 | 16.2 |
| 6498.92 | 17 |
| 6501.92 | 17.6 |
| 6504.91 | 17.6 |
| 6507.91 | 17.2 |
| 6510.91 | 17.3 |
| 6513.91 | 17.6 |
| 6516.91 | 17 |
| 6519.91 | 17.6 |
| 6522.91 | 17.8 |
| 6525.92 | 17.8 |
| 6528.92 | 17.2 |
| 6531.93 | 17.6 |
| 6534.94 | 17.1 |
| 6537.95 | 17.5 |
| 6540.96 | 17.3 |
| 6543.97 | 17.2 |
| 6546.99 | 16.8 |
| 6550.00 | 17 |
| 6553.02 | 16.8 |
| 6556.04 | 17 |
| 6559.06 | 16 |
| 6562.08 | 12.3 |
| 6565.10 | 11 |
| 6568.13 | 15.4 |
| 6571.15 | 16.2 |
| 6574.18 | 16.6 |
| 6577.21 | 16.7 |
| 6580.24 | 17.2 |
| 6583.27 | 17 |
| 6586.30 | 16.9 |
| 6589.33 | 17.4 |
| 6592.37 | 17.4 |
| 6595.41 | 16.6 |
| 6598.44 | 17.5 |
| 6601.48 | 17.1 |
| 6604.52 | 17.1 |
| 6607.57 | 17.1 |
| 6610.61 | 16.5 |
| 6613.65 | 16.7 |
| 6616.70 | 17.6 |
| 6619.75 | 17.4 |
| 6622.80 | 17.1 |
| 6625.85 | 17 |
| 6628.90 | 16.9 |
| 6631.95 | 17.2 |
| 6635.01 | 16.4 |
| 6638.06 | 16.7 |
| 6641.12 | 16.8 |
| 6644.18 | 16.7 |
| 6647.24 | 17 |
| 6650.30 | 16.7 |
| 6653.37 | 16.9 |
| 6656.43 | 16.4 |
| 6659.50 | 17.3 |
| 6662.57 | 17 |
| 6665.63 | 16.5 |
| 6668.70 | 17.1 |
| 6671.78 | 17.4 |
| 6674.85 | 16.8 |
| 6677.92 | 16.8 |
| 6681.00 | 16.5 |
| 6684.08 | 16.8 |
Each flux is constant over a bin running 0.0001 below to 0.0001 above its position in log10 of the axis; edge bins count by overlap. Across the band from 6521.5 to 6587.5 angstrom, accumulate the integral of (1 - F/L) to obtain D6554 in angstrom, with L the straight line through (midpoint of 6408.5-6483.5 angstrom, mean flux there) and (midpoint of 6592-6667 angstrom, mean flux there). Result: 2.7 angstrom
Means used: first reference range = 17.5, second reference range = 16.9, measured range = 16.5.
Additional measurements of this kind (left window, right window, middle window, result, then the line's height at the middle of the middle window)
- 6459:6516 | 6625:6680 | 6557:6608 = 2.5 angstrom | 17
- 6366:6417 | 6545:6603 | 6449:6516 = -1.1 angstrom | 17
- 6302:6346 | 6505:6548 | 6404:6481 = 0.8 angstrom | 17.7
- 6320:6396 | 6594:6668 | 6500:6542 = -0.2 angstrom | 17.4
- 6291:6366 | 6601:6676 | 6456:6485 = 0.4 angstrom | 17.6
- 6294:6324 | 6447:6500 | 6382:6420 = 0.1 angstrom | 17.7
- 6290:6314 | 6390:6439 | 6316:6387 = 0.4 angstrom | 18.1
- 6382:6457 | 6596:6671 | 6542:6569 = 2.6 angstrom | 17.2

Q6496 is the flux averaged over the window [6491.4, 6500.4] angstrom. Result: 16.8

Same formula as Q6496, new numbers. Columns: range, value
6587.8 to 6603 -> 17.2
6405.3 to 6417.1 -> 17.6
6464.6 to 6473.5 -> 17.4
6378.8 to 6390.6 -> 17.9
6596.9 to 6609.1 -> 17.2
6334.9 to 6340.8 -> 17.9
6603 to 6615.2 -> 16.8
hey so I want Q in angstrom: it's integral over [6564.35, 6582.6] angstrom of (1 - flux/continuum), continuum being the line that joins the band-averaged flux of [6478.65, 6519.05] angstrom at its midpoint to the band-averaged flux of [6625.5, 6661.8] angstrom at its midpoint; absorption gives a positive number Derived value 1.35 angstrom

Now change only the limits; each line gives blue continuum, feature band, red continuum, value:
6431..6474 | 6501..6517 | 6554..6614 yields -0.48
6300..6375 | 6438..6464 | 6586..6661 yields 0.48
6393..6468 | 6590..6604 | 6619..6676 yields -0.09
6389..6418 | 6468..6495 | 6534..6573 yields -0.94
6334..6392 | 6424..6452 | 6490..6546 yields 0.18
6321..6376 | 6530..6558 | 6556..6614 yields -0.95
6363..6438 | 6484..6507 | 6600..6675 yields 0.34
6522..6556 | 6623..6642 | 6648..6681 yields 0.13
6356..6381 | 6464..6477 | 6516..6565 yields -0.12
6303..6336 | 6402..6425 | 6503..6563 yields -0.03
